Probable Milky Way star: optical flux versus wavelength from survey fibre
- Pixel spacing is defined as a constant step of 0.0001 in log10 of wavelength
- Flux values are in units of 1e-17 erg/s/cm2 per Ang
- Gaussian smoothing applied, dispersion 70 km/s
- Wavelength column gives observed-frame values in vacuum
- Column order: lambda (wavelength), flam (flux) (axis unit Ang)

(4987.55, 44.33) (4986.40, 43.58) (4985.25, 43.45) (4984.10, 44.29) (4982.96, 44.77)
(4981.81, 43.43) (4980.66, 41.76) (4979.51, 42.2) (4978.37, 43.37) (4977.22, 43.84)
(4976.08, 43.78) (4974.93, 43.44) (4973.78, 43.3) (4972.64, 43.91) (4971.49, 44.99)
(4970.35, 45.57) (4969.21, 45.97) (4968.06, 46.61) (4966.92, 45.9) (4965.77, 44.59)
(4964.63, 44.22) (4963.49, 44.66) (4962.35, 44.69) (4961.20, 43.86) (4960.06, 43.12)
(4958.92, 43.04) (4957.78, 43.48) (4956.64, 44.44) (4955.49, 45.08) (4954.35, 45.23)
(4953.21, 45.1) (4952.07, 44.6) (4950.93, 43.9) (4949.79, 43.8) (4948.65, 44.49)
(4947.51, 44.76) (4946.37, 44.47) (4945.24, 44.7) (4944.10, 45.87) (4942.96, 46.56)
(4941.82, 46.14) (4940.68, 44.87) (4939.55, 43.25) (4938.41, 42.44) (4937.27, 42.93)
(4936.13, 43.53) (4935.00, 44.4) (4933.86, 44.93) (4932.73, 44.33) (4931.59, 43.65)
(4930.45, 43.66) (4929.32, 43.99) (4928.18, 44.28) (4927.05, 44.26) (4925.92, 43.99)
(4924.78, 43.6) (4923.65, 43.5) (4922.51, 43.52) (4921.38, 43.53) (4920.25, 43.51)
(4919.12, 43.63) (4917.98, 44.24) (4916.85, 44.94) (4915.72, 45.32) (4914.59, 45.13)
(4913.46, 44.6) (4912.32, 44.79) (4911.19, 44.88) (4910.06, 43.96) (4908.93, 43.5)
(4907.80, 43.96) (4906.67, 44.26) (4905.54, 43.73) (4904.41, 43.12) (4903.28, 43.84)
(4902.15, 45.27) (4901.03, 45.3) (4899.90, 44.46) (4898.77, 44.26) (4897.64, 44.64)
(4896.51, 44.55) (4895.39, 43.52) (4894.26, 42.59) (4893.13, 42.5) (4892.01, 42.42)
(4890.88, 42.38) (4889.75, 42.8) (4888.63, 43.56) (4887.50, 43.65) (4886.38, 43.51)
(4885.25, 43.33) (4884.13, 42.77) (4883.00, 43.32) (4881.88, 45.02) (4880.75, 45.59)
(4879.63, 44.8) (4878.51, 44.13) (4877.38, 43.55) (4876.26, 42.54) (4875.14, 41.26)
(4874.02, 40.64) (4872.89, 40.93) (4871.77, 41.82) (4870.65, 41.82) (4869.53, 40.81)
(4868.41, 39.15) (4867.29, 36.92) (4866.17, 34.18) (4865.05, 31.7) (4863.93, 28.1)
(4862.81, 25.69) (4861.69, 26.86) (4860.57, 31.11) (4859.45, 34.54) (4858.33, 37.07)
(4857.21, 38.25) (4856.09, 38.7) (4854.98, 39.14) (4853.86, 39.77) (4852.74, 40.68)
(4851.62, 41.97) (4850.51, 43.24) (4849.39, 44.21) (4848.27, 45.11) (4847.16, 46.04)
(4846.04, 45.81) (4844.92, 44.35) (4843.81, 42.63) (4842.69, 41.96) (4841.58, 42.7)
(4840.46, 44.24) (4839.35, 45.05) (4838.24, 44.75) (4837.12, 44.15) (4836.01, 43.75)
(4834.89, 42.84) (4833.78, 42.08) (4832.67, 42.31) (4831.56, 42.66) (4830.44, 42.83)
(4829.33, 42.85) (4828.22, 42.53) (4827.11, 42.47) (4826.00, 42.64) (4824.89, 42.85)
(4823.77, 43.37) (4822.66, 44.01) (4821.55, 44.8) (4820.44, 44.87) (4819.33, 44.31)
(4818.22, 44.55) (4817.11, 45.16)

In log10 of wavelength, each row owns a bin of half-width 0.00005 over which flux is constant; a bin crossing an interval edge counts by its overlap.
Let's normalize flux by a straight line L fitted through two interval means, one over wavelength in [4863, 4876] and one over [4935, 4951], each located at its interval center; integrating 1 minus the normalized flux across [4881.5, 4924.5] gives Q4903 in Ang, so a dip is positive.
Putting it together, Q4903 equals -3.3 Ang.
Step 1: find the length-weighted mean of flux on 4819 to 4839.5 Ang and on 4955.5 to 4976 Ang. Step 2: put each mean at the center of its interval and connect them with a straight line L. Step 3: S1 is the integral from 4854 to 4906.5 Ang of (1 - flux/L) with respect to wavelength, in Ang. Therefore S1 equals 3.7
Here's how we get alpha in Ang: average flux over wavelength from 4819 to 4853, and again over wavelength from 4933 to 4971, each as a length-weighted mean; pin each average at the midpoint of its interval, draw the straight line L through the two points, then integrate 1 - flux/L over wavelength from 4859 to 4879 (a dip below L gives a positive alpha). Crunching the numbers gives 3.1 Ang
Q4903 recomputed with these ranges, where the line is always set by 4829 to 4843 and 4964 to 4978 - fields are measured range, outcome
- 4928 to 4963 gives 0.1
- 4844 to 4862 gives 1.4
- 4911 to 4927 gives 0.0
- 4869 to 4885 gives 0.3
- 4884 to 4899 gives 0.2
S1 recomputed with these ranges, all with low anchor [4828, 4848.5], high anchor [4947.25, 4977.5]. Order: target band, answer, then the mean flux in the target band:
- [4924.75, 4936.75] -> 0.0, 44.1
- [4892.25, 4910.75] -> 0.0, 44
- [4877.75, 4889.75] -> 0.0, 43.9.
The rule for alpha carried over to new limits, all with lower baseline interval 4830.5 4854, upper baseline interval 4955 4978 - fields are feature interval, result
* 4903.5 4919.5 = -0.1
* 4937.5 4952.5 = -0.1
